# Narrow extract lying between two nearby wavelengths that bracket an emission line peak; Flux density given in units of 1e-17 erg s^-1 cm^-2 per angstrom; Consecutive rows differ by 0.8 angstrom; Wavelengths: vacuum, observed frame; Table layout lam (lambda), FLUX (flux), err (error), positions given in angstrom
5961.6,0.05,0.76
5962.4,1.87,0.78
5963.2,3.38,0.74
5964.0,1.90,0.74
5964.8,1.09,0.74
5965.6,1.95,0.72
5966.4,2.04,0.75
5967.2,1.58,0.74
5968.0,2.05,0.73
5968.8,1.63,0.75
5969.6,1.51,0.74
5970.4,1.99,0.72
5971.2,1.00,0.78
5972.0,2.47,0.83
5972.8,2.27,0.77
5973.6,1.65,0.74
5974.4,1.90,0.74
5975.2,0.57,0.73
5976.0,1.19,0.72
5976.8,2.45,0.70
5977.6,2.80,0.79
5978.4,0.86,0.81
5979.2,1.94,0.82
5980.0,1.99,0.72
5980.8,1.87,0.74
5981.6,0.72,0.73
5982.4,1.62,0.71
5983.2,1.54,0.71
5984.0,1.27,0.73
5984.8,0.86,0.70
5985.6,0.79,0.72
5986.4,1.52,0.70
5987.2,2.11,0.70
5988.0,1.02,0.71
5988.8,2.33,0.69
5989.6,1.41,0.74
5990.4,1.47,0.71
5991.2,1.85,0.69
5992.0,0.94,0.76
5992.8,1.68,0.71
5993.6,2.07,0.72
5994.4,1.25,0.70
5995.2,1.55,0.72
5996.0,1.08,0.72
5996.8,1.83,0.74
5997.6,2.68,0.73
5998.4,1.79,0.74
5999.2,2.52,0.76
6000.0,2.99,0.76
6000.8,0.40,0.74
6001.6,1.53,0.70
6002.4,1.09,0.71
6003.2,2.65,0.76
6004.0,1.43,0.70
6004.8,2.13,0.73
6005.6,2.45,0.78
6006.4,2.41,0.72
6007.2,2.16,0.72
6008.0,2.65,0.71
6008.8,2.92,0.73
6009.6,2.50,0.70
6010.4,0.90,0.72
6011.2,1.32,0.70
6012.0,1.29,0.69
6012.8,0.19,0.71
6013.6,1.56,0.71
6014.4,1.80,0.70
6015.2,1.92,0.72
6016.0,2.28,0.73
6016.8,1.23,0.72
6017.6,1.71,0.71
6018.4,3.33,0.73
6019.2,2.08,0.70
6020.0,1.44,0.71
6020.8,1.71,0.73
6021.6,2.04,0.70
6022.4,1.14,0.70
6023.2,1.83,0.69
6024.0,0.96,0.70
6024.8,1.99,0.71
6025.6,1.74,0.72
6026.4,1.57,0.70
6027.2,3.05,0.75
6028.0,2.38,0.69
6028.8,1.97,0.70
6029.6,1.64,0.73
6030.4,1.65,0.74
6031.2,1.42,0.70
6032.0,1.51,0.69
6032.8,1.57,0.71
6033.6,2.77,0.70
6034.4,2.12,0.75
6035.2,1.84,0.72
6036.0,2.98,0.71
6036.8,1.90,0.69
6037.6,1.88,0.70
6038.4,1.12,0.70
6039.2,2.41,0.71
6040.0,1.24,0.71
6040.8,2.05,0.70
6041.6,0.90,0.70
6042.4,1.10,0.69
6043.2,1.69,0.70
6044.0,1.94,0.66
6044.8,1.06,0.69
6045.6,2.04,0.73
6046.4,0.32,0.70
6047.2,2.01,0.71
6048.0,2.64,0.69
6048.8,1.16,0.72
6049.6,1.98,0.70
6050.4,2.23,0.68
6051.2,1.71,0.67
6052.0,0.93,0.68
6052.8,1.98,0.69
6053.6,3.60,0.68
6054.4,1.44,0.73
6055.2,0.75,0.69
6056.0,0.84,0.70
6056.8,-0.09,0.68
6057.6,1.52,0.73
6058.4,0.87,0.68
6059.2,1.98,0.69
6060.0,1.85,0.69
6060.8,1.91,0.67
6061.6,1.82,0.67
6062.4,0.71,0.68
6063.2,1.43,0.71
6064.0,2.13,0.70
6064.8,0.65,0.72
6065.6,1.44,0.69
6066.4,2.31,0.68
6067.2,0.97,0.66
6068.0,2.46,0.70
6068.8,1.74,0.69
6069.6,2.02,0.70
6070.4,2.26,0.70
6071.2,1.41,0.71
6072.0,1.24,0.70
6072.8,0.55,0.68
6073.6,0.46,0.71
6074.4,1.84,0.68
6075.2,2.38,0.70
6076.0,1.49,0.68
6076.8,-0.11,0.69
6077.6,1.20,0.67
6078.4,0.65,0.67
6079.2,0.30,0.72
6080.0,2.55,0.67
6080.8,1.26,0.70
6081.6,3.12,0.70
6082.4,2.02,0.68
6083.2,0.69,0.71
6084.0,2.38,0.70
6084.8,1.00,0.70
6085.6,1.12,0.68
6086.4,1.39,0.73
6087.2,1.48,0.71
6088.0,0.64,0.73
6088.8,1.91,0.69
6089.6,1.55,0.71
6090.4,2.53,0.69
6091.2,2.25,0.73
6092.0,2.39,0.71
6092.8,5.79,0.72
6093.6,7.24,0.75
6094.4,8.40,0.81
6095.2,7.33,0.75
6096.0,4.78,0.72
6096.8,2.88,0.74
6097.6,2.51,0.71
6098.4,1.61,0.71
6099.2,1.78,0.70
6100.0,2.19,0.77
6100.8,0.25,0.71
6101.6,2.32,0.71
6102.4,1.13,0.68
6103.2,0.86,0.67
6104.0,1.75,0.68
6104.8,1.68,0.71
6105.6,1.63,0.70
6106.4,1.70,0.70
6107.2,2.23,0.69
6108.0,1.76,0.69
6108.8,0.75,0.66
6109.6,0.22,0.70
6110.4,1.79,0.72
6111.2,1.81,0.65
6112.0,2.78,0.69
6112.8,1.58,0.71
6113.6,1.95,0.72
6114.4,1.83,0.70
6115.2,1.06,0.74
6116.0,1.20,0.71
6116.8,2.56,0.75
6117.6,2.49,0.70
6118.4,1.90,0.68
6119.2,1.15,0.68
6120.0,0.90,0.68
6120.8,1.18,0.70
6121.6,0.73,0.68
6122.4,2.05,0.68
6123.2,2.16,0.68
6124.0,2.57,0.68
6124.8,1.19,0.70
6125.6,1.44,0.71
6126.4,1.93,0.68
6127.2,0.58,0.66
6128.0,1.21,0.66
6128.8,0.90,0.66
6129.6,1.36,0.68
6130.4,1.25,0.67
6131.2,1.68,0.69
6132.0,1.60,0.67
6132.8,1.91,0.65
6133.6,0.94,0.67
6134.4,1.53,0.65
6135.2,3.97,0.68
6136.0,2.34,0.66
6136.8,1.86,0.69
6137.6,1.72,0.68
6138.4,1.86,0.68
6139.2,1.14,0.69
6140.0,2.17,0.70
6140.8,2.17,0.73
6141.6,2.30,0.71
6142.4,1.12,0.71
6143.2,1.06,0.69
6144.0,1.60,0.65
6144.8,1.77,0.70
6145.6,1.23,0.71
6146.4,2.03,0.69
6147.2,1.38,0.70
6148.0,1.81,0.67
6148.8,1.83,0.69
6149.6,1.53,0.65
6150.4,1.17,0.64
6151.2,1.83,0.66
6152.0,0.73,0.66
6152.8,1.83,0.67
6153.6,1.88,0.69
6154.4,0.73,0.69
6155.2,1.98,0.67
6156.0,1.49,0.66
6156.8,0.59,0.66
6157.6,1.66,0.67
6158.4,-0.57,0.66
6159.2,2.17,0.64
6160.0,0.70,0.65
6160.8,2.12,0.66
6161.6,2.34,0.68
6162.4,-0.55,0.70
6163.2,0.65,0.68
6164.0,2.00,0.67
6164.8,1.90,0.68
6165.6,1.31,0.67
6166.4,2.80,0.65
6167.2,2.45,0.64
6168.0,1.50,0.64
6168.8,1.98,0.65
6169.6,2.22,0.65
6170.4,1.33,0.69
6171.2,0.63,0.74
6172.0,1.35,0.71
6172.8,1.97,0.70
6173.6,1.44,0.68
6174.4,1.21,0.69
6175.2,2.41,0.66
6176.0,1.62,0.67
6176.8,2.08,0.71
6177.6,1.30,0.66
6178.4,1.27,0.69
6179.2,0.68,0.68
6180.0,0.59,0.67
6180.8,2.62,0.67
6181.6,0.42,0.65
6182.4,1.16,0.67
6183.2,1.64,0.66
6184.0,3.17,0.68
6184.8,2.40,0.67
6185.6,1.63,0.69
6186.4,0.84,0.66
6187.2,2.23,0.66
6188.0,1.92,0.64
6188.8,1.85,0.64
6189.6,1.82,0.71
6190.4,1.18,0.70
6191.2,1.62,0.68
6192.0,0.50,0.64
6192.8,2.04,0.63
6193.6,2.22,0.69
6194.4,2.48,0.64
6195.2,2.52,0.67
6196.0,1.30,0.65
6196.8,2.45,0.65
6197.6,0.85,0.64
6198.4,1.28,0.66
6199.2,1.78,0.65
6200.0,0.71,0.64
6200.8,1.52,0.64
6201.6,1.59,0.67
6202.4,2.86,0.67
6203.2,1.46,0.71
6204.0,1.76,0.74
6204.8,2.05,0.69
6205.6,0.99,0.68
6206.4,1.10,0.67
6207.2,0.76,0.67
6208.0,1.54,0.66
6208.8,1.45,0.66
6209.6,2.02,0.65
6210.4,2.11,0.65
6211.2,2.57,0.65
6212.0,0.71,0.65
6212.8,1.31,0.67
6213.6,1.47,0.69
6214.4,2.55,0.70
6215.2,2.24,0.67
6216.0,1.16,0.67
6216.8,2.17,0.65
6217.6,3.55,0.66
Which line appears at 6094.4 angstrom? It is H-gamma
